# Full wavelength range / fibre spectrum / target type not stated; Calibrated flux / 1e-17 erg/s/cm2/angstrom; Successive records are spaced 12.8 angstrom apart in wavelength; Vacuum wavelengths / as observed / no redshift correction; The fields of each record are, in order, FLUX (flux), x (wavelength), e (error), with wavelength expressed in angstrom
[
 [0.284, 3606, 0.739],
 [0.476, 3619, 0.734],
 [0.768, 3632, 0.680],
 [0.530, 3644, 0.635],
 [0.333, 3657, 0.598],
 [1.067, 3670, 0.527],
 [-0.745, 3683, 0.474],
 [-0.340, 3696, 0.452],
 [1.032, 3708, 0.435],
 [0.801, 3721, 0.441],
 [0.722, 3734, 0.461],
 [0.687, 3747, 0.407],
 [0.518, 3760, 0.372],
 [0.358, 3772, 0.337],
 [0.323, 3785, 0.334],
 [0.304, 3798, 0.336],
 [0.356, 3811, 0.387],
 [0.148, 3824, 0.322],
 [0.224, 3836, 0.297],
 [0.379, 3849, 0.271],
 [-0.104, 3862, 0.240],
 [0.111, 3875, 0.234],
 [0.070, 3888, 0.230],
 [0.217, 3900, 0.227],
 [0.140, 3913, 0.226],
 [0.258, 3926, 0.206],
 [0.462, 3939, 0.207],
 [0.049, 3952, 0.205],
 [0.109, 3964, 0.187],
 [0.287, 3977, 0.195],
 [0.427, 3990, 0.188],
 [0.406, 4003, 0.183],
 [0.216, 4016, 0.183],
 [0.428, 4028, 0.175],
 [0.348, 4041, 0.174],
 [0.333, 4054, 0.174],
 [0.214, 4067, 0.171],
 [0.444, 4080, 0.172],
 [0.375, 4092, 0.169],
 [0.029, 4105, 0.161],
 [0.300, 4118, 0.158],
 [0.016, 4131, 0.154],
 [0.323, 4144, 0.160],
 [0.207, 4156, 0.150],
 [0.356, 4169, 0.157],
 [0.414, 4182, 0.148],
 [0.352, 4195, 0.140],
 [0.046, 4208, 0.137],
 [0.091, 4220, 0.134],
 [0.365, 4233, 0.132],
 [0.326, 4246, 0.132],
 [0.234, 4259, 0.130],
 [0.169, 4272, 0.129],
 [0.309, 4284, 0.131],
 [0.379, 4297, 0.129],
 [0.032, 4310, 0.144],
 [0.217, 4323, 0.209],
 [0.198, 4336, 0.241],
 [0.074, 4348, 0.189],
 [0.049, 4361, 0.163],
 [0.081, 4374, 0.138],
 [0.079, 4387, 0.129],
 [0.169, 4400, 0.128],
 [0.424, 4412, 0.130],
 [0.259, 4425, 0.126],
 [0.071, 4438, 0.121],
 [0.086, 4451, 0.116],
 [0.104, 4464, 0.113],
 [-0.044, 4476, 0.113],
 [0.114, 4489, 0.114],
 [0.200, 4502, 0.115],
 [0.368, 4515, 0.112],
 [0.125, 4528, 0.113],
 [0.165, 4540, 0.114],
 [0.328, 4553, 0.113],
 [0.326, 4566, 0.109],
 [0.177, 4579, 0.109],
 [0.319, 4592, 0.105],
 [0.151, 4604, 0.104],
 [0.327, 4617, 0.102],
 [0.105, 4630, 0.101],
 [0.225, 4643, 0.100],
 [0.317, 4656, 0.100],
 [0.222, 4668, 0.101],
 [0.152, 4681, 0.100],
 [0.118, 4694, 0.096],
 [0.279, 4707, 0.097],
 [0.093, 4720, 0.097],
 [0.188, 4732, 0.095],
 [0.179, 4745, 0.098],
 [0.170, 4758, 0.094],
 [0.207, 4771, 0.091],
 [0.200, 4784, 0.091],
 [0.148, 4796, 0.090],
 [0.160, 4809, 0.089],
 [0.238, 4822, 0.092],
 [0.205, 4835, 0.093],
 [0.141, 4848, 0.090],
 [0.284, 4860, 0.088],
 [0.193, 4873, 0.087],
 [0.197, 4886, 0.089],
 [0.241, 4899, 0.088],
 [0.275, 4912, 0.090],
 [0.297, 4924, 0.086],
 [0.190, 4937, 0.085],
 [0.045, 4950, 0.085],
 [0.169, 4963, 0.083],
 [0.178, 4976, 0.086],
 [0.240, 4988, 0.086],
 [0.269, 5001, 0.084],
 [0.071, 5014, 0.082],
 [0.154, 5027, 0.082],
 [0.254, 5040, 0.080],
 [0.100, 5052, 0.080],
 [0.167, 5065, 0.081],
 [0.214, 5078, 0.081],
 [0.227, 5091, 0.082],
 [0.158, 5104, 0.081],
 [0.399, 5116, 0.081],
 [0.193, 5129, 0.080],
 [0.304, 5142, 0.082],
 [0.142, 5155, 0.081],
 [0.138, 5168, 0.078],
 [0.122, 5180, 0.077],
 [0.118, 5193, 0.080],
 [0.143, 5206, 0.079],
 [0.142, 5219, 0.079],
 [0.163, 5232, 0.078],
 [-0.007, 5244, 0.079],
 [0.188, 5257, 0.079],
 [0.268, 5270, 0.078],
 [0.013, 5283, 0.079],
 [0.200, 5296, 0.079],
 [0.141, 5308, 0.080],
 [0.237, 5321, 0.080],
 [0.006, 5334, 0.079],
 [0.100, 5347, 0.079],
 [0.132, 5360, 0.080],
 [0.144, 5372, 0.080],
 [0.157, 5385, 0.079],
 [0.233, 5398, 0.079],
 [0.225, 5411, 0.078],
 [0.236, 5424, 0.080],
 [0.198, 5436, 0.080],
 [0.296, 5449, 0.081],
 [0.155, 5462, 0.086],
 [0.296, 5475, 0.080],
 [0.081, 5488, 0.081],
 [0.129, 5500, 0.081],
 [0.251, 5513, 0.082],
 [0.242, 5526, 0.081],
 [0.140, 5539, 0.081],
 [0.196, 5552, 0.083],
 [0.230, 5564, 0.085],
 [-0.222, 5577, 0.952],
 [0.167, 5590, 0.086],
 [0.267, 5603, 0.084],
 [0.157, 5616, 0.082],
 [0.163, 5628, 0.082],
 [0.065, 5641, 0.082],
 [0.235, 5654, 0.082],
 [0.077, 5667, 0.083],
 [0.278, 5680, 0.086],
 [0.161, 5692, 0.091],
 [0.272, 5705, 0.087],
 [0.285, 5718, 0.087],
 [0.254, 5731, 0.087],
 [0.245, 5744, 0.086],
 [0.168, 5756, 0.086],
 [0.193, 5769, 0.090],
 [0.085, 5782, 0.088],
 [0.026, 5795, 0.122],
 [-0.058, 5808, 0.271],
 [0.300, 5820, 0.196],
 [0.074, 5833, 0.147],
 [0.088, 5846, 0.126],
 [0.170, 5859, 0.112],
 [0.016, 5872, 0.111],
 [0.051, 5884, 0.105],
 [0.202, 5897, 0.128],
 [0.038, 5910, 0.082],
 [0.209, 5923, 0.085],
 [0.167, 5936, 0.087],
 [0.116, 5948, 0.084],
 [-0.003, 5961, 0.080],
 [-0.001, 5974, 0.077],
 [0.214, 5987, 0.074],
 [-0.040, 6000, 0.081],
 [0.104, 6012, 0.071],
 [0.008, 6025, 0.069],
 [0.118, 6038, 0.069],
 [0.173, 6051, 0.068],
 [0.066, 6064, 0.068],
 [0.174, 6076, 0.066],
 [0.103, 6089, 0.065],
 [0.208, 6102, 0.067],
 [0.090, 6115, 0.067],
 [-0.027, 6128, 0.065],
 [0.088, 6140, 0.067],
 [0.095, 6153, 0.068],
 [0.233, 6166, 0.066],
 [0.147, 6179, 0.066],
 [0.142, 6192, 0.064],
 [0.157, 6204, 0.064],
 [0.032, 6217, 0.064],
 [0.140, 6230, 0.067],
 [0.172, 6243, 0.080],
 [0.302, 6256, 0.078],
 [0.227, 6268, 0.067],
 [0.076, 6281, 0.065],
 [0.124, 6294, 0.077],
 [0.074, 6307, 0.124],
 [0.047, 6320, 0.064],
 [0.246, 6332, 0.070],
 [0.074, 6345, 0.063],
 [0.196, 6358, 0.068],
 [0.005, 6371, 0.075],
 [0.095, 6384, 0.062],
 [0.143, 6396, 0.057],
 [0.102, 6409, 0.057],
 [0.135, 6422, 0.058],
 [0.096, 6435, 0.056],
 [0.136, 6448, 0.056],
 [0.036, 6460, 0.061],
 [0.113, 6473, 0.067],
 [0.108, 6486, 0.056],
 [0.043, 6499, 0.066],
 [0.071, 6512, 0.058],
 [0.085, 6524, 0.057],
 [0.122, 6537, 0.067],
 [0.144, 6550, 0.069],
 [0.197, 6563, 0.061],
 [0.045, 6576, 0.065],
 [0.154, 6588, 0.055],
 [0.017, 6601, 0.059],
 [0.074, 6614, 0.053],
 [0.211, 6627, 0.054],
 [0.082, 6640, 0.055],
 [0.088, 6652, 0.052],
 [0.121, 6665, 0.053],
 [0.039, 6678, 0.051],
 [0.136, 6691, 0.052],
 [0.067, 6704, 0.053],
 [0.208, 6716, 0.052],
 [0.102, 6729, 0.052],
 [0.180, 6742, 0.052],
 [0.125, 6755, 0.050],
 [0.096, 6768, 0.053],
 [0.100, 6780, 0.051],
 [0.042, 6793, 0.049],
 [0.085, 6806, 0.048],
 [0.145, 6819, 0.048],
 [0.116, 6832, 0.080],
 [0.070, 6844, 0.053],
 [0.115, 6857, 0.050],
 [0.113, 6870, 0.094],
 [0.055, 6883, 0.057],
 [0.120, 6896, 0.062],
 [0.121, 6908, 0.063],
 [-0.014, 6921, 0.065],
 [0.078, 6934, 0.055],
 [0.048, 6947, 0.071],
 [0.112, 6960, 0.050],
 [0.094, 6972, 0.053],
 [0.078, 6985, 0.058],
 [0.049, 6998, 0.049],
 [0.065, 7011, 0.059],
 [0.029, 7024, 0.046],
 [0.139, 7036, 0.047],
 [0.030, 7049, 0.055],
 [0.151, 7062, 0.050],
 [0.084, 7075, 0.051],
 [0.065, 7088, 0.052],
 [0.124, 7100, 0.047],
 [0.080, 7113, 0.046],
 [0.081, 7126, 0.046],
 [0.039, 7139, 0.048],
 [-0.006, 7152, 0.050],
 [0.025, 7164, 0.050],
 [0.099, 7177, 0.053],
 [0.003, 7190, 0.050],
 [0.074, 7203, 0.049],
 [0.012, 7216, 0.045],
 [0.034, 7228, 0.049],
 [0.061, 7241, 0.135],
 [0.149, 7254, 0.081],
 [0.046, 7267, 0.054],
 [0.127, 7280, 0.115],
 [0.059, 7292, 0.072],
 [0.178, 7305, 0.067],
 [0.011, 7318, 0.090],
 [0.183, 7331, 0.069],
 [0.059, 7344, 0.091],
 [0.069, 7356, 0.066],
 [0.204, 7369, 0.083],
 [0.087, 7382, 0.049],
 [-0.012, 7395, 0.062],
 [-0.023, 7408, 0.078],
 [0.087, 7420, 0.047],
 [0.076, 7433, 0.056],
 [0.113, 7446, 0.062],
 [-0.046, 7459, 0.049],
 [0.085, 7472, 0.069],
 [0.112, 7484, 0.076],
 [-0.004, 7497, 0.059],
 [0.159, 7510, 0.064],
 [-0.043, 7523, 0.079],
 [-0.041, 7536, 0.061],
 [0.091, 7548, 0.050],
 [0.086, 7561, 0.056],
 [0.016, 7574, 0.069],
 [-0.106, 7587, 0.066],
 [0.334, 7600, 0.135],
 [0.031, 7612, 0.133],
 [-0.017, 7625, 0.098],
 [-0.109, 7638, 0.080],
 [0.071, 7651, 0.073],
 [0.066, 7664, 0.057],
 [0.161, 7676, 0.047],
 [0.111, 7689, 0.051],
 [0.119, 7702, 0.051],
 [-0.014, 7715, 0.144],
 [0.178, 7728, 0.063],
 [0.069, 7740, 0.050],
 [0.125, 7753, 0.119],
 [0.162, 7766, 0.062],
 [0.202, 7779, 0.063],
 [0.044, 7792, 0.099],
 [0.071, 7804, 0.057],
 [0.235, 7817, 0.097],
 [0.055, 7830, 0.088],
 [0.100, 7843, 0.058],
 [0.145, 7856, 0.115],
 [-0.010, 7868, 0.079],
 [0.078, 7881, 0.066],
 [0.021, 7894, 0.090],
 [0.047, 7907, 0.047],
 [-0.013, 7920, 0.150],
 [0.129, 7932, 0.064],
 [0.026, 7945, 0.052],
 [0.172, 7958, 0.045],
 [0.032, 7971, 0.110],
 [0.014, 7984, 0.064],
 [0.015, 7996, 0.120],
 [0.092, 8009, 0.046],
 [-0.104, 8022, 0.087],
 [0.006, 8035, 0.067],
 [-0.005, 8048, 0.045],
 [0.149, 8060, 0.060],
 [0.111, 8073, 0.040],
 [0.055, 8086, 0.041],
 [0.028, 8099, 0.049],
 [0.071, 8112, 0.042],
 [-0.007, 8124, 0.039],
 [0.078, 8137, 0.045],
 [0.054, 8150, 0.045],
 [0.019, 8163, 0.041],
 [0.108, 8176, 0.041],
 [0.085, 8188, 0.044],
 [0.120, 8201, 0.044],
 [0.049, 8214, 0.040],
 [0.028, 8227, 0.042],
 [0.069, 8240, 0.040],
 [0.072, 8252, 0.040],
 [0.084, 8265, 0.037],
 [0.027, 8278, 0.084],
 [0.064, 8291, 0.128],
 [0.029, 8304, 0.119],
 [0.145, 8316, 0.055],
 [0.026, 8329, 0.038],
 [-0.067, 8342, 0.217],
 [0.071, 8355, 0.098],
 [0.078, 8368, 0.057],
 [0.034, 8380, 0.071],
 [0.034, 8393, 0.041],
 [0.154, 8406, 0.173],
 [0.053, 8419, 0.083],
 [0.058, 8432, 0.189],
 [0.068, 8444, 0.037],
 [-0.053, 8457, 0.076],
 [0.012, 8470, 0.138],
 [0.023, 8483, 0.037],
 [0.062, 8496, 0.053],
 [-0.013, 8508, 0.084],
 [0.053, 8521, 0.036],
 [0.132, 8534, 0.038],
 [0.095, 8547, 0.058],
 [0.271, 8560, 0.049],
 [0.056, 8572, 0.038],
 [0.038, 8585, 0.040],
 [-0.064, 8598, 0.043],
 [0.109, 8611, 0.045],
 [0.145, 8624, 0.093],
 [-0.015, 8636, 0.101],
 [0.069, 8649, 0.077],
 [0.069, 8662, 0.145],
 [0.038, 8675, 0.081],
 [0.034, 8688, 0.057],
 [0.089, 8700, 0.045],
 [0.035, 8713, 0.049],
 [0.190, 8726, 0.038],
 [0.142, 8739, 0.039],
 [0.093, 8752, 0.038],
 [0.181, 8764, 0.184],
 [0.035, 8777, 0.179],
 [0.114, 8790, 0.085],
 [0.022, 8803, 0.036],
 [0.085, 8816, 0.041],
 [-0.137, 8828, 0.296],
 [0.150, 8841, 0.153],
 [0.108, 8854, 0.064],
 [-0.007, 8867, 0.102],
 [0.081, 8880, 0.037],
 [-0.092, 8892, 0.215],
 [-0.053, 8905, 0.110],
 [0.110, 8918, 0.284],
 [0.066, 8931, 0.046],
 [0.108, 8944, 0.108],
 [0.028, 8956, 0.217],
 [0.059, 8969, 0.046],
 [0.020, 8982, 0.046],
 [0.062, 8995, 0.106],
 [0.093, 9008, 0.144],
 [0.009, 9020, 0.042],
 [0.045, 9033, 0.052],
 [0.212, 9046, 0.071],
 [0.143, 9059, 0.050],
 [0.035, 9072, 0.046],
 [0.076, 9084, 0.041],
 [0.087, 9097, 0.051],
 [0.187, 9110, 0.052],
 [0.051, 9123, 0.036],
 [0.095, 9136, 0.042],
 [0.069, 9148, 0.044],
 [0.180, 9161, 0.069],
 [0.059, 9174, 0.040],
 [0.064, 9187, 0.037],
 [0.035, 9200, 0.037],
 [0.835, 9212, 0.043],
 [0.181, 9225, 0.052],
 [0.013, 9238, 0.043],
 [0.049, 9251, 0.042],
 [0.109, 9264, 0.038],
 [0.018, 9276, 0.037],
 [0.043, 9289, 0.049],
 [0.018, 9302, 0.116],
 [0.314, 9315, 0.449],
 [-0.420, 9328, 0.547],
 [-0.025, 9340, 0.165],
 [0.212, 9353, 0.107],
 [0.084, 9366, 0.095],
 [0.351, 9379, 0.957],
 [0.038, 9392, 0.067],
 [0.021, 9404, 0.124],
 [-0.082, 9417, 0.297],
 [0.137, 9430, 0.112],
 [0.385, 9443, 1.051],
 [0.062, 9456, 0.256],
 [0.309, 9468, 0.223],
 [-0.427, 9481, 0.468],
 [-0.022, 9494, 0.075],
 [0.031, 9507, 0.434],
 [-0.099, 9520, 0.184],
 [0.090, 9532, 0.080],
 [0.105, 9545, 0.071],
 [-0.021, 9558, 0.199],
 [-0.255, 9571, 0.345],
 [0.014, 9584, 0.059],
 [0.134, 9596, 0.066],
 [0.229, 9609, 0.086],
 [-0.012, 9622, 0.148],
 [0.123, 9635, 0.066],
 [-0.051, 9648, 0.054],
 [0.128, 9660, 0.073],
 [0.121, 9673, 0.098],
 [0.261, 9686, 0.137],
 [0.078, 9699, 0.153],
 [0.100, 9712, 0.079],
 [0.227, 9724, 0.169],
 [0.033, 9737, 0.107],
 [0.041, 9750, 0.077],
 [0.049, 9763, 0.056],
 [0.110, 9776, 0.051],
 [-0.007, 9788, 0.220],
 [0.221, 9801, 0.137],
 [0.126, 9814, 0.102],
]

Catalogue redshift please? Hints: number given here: 1.471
